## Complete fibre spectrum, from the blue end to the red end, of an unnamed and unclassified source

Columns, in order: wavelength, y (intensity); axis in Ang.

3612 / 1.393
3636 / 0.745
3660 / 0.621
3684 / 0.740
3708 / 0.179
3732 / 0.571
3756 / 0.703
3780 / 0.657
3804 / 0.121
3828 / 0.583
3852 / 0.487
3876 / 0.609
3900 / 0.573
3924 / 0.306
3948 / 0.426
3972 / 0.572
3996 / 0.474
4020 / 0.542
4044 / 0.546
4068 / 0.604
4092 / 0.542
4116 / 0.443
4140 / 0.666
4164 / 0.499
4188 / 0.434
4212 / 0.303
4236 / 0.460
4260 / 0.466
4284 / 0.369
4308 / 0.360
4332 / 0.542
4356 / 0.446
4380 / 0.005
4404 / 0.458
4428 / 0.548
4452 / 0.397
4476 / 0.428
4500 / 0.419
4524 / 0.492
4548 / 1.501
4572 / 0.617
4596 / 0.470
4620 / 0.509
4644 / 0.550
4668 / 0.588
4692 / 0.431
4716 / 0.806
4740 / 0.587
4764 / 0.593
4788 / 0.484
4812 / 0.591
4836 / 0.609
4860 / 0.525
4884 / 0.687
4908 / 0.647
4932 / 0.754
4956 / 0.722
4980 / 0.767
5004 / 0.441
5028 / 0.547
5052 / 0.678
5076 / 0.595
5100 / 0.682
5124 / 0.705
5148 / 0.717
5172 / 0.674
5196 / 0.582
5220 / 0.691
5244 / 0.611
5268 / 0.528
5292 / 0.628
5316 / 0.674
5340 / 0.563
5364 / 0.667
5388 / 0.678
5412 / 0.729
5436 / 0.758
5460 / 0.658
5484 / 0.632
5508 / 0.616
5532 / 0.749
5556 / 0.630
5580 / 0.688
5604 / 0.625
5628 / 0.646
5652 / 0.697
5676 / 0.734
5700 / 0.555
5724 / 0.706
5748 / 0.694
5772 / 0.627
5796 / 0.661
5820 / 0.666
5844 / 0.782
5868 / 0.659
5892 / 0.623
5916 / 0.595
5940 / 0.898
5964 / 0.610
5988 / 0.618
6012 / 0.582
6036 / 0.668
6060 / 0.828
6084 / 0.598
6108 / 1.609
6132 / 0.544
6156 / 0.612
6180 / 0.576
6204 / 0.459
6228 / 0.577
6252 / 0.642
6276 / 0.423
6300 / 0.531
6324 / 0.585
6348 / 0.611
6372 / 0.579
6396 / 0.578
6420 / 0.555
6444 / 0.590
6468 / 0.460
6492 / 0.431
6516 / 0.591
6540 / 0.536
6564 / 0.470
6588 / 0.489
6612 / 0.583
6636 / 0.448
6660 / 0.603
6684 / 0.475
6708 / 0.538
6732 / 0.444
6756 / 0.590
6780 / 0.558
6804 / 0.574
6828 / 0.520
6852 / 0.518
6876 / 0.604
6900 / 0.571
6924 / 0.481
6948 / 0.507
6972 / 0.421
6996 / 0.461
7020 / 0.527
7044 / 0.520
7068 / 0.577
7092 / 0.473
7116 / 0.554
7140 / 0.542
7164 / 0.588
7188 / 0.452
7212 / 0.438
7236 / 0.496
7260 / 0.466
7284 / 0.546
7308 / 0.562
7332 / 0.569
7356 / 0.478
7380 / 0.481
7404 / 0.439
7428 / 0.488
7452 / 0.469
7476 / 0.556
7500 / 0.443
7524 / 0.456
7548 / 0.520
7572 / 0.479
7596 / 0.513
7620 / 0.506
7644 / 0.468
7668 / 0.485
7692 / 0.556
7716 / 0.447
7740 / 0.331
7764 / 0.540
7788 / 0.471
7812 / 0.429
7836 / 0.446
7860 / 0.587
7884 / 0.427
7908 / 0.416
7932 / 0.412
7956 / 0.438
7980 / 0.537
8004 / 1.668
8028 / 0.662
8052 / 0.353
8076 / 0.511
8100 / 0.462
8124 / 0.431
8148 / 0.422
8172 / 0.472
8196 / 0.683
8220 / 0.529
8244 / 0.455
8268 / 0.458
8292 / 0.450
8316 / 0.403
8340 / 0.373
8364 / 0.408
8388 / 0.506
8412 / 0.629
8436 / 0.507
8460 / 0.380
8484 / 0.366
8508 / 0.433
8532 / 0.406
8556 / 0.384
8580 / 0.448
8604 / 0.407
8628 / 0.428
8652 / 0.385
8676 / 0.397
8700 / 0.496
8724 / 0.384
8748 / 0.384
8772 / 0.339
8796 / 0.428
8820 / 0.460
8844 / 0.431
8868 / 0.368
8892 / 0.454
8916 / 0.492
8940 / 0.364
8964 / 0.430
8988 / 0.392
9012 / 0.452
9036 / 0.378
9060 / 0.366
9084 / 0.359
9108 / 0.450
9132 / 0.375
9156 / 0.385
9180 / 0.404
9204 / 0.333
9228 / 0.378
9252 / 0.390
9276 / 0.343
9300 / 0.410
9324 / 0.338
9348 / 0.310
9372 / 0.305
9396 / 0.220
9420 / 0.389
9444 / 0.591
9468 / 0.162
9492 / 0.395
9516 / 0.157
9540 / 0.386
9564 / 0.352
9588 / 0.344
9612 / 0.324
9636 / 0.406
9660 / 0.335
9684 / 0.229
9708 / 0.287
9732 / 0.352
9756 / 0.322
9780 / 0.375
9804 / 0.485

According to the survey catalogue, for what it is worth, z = 0.22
